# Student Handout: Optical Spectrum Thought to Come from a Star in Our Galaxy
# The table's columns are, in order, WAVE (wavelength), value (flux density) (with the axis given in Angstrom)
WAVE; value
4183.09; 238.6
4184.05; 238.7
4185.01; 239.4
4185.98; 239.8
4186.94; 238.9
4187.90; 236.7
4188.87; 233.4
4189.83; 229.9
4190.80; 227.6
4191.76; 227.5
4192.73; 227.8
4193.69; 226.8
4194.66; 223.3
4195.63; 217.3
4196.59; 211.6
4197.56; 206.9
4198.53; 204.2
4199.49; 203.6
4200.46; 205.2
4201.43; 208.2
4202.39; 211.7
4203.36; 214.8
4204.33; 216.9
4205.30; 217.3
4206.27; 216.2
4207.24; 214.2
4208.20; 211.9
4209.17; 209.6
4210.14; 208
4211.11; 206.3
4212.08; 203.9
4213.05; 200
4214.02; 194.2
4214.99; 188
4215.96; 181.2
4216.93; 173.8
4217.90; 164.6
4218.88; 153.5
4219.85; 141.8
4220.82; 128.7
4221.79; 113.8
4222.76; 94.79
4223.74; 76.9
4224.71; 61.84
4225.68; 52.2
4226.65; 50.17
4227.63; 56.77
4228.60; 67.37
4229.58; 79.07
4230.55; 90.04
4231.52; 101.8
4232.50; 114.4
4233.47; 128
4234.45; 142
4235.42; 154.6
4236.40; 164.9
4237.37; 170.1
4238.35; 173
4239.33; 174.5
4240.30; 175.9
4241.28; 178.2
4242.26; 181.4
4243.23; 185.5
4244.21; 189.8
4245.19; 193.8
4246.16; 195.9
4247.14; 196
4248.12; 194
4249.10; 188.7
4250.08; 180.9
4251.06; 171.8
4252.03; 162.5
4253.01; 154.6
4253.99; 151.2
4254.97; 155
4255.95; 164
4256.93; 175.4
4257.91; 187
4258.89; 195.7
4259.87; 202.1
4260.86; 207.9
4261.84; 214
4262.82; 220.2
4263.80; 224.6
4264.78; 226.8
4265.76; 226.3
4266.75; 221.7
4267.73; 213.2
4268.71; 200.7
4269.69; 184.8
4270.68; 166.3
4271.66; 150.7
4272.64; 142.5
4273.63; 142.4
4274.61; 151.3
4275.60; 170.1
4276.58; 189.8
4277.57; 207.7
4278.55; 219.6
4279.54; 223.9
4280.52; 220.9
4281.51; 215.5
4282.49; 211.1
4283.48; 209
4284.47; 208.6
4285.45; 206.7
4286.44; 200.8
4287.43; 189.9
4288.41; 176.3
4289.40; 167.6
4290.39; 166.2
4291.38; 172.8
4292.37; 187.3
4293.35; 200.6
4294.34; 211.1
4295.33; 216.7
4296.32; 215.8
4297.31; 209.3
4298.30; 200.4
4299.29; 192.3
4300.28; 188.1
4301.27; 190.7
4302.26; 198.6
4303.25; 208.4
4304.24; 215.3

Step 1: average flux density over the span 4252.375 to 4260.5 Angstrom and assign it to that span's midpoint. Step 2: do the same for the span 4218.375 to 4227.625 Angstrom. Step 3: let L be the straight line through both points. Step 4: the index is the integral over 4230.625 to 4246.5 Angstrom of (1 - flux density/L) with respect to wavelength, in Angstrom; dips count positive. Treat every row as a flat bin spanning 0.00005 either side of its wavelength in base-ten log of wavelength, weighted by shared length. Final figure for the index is -3.5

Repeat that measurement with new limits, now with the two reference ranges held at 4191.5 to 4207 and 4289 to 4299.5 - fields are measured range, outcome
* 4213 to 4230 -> 7.37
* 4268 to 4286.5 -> 0.71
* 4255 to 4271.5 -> 0.14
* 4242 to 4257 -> 1.96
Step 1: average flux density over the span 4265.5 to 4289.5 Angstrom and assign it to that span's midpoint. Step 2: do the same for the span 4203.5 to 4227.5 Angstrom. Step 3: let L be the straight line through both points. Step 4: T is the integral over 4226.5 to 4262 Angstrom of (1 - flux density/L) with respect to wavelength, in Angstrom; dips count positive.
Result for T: 3.48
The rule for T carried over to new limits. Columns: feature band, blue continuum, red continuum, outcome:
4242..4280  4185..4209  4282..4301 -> 3.0 Angstrom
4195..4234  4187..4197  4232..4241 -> 7.0 Angstrom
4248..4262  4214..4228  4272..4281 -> -1.7 Angstrom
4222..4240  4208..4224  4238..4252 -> 6.9 Angstrom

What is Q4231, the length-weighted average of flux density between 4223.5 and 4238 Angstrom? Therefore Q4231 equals 102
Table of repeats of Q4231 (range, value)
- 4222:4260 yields 146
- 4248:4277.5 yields 185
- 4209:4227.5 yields 145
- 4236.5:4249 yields 184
